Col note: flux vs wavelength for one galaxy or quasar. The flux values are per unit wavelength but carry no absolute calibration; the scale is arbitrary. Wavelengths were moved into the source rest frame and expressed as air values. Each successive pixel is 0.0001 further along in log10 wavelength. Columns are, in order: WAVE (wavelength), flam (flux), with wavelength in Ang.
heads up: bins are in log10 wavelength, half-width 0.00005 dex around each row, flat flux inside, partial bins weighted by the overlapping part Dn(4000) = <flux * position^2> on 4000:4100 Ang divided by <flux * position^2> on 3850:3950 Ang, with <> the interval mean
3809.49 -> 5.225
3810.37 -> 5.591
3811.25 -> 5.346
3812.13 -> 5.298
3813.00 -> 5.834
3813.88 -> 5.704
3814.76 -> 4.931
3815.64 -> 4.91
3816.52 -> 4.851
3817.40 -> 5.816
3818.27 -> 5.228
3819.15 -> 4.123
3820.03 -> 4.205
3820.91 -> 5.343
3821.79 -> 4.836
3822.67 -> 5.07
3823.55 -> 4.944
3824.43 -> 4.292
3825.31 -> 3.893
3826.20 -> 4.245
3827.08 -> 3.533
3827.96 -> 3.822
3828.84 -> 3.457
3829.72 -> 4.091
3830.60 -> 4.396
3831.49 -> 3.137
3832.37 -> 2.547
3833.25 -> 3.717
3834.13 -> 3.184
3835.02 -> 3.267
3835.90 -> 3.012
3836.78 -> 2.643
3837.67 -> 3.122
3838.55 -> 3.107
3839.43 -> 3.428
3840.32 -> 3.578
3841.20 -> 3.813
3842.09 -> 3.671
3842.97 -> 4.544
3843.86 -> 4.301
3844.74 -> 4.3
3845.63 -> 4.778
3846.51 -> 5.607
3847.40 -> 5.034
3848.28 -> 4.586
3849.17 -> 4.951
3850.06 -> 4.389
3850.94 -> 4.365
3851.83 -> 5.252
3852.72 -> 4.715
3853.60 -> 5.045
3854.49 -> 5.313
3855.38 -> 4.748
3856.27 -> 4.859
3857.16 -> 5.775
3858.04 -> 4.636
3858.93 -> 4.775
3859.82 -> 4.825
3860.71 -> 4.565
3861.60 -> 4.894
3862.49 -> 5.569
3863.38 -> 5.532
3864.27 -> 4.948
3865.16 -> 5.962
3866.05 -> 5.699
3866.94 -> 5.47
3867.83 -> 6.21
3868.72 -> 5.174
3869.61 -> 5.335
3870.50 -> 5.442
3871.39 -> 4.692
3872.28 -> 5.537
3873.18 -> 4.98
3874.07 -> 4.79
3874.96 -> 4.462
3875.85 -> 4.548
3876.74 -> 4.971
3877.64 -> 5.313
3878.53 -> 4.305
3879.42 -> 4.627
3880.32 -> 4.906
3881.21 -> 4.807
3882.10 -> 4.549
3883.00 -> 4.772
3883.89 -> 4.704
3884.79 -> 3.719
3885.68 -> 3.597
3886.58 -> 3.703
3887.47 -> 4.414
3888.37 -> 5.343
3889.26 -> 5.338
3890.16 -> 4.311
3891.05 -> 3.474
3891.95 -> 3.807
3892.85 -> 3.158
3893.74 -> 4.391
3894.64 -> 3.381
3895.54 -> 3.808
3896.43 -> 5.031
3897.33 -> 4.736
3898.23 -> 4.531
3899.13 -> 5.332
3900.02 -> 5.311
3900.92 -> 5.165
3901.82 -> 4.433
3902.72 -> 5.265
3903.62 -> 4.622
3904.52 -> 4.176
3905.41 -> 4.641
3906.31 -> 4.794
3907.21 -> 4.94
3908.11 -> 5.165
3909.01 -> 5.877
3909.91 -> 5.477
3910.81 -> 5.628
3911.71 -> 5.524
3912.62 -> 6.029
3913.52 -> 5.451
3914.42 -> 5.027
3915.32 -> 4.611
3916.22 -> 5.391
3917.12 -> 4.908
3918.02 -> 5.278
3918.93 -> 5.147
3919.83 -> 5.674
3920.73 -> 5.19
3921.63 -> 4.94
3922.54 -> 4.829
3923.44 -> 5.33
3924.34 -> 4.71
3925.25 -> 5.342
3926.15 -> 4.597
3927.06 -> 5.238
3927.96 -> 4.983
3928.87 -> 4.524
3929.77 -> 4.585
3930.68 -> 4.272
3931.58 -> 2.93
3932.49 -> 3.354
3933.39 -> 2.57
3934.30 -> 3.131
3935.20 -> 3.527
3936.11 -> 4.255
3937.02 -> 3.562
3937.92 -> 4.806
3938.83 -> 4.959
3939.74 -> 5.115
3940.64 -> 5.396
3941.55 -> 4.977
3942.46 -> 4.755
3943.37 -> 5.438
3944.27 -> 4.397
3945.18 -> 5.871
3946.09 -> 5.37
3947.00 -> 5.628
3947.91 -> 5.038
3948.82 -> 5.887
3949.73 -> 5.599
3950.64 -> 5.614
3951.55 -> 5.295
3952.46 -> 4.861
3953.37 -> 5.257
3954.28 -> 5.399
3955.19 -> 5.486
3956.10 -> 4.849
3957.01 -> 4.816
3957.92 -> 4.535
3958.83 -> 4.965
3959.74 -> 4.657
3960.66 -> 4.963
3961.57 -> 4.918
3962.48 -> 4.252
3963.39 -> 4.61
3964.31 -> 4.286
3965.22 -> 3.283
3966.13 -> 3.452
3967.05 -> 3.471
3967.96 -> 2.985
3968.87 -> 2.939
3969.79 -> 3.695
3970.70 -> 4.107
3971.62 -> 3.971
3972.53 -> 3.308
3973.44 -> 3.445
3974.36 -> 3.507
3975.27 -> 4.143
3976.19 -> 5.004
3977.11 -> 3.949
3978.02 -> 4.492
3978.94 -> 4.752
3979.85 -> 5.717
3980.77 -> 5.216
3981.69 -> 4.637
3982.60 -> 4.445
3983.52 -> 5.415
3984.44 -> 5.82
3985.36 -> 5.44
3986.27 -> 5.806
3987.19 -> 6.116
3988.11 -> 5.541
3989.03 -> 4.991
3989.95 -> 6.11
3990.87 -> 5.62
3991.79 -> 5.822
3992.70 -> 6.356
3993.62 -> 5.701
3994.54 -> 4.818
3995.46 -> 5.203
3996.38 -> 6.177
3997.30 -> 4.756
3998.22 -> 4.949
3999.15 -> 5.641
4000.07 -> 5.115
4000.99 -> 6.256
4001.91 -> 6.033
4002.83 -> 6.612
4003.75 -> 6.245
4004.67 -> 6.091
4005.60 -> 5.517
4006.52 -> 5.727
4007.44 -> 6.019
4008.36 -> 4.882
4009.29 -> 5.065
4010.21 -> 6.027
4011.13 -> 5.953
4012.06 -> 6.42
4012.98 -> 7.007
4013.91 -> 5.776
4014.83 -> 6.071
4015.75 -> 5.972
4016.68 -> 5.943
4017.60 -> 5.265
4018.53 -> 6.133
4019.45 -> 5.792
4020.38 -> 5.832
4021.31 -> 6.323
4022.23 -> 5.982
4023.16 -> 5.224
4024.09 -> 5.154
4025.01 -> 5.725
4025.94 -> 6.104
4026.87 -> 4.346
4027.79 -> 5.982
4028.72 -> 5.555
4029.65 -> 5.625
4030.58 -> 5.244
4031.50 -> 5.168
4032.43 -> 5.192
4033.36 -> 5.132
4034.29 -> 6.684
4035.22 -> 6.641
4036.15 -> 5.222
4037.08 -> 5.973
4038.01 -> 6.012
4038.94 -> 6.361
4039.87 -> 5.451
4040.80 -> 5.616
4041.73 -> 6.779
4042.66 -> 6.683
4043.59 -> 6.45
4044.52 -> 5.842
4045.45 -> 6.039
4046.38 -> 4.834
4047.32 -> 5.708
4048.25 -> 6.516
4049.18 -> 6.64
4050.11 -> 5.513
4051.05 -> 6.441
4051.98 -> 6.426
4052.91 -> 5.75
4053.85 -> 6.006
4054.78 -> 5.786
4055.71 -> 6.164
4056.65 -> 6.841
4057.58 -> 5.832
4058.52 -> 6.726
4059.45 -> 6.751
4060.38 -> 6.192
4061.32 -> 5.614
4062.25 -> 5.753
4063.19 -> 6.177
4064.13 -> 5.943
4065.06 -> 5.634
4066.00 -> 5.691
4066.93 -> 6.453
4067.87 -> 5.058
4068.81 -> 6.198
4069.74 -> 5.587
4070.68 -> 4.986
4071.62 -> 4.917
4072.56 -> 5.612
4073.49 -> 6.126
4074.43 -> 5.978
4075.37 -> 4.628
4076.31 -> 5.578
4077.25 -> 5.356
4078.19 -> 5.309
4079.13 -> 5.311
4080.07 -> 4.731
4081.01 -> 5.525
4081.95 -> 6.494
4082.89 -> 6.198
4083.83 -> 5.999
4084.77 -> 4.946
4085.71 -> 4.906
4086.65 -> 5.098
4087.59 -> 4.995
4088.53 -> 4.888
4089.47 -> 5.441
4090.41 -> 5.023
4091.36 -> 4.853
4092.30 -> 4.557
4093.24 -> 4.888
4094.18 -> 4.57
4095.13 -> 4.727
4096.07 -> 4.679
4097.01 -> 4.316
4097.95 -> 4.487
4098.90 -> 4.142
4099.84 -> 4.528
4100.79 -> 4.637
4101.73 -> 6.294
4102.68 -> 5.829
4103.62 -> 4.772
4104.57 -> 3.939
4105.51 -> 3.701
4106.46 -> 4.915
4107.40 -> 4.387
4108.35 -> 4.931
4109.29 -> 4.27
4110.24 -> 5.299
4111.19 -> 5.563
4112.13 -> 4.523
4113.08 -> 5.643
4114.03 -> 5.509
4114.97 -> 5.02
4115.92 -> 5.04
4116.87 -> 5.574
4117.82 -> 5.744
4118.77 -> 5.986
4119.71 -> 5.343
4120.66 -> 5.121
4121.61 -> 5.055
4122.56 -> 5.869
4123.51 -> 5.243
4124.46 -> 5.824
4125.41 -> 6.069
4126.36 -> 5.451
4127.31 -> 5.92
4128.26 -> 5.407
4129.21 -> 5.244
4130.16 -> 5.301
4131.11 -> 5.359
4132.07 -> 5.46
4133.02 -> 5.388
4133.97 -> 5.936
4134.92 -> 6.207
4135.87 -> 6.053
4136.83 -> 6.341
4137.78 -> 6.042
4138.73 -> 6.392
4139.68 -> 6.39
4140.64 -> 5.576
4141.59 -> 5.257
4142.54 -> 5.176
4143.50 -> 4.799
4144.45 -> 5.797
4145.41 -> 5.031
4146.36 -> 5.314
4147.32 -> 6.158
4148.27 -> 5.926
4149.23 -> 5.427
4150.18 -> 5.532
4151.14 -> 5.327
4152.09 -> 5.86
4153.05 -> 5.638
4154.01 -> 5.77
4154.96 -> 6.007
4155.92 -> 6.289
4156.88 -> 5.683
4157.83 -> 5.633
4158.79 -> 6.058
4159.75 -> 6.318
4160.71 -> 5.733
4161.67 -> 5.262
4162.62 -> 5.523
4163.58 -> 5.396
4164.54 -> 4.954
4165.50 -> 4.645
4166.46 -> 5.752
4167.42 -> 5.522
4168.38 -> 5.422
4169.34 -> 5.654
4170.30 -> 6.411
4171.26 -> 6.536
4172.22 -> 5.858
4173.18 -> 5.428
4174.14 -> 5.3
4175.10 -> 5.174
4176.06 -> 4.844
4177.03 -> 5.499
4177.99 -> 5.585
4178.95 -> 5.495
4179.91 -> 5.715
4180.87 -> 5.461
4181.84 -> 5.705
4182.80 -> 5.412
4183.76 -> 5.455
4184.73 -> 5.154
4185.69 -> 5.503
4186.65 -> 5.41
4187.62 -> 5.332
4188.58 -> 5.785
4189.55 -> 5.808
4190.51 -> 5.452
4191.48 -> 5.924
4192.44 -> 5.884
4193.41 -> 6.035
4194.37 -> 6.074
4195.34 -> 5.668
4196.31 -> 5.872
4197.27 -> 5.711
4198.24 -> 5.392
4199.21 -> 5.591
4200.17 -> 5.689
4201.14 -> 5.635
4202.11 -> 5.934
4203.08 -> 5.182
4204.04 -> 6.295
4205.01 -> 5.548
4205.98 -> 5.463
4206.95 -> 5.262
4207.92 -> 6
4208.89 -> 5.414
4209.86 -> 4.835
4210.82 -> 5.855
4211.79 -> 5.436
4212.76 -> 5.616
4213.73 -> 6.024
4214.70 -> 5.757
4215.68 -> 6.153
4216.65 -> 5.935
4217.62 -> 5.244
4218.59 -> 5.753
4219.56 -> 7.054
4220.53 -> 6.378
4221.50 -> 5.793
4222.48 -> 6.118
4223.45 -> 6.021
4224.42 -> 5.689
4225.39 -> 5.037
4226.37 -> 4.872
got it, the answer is 1.27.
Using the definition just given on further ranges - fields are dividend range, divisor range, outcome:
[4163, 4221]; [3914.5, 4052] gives 1.20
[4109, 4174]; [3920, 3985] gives 1.34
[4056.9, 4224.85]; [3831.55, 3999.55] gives 1.31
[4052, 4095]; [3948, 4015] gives 1.15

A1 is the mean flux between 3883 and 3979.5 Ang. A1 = 4.62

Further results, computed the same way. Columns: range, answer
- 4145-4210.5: 5.61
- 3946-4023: 5.18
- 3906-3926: 5.23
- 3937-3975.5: 4.62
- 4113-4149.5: 5.6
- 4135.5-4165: 5.7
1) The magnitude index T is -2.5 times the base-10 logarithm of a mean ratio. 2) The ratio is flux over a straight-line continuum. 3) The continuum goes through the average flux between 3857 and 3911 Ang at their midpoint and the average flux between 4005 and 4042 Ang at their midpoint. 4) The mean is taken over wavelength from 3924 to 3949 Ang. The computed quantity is 0.13 mag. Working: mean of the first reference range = 4.82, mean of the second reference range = 5.77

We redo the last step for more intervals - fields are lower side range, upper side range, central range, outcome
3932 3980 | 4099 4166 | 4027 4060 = -0.20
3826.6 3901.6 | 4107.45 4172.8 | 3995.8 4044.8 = -0.14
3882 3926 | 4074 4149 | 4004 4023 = -0.16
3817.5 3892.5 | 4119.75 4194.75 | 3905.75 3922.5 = -0.12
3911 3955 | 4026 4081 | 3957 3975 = 0.27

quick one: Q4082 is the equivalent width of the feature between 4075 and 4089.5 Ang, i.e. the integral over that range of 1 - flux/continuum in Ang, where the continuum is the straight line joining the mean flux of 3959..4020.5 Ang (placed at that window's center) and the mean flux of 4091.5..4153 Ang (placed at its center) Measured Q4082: -0.2 Ang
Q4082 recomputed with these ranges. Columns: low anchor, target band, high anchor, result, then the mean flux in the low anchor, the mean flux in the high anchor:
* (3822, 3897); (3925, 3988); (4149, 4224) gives 2.8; 4.47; 5.67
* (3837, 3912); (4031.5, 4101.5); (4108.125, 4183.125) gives -3.8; 4.72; 5.56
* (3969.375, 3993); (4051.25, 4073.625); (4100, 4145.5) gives -3.3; 4.9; 5.39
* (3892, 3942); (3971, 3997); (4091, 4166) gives -0.7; 4.72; 5.36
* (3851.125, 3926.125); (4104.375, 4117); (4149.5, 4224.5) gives 1.4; 4.91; 5.67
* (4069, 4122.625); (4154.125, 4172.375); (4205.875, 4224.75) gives -0.7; 5.13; 5.8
